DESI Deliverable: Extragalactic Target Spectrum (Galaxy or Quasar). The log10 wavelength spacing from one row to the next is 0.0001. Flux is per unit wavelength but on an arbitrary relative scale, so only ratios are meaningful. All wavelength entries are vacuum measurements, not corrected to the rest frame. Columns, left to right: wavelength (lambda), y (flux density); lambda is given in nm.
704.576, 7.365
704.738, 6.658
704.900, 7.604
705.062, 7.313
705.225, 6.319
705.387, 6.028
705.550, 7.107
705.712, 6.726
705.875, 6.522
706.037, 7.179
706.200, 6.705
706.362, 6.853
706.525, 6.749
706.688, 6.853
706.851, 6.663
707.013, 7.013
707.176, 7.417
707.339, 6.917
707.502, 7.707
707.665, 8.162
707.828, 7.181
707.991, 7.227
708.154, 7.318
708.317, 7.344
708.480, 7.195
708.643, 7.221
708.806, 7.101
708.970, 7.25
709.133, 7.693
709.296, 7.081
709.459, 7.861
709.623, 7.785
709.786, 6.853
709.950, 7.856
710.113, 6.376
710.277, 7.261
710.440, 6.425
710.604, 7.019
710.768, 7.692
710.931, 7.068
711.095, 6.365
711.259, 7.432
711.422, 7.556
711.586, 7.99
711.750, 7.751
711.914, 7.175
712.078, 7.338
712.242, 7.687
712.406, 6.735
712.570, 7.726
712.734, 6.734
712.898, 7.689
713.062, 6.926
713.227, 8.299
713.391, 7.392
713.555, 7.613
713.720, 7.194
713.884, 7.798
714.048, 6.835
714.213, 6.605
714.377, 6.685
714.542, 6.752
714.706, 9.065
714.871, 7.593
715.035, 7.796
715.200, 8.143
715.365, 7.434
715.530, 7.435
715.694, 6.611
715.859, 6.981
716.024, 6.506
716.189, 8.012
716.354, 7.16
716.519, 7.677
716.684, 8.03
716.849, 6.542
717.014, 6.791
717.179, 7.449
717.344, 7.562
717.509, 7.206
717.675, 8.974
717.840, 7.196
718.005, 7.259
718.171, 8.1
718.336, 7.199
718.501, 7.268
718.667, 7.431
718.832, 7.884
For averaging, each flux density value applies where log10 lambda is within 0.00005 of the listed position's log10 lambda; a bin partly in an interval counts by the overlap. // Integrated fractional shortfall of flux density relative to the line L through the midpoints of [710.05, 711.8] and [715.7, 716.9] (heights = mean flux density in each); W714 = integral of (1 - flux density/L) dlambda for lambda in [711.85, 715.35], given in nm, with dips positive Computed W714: -0.102 nm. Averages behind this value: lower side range 7.17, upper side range 7.25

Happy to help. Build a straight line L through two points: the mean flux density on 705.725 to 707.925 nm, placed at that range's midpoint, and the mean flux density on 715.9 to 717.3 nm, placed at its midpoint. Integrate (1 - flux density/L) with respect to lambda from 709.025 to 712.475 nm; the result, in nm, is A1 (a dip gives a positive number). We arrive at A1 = -0.07 nm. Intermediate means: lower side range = 7.06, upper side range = 7.27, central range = 7.29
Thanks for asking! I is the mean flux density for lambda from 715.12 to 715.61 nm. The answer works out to 7.66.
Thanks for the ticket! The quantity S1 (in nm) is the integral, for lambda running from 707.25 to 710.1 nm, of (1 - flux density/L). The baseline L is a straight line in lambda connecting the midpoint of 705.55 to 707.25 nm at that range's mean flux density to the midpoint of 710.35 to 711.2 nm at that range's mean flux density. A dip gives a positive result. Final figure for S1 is -0.19 nm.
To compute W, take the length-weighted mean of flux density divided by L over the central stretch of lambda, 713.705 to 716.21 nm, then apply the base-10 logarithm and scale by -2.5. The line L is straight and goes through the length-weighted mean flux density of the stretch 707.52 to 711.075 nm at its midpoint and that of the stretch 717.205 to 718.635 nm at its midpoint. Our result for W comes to 0.022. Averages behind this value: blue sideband 7.28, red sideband 7.58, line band 7.33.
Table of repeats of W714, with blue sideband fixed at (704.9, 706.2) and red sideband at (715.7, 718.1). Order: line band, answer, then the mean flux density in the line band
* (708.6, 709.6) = -0.06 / 7.4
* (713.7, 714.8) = -0.01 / 7.29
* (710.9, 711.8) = -0.04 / 7.36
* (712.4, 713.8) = -0.05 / 7.4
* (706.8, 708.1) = -0.08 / 7.3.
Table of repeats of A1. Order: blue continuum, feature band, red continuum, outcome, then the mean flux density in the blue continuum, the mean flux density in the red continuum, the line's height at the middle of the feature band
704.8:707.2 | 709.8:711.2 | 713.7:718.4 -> 0.02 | 6.86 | 7.4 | 7.1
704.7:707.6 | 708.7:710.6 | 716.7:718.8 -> -0.04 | 6.92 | 7.45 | 7.08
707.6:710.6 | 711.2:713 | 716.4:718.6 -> -0.02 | 7.28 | 7.48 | 7.35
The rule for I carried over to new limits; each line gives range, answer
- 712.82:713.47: 7.57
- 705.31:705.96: 6.6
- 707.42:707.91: 7.68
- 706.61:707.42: 6.97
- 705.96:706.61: 6.86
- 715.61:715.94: 6.81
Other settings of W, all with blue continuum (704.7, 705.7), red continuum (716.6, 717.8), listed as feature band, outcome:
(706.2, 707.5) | 0.00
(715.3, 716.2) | 0.05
